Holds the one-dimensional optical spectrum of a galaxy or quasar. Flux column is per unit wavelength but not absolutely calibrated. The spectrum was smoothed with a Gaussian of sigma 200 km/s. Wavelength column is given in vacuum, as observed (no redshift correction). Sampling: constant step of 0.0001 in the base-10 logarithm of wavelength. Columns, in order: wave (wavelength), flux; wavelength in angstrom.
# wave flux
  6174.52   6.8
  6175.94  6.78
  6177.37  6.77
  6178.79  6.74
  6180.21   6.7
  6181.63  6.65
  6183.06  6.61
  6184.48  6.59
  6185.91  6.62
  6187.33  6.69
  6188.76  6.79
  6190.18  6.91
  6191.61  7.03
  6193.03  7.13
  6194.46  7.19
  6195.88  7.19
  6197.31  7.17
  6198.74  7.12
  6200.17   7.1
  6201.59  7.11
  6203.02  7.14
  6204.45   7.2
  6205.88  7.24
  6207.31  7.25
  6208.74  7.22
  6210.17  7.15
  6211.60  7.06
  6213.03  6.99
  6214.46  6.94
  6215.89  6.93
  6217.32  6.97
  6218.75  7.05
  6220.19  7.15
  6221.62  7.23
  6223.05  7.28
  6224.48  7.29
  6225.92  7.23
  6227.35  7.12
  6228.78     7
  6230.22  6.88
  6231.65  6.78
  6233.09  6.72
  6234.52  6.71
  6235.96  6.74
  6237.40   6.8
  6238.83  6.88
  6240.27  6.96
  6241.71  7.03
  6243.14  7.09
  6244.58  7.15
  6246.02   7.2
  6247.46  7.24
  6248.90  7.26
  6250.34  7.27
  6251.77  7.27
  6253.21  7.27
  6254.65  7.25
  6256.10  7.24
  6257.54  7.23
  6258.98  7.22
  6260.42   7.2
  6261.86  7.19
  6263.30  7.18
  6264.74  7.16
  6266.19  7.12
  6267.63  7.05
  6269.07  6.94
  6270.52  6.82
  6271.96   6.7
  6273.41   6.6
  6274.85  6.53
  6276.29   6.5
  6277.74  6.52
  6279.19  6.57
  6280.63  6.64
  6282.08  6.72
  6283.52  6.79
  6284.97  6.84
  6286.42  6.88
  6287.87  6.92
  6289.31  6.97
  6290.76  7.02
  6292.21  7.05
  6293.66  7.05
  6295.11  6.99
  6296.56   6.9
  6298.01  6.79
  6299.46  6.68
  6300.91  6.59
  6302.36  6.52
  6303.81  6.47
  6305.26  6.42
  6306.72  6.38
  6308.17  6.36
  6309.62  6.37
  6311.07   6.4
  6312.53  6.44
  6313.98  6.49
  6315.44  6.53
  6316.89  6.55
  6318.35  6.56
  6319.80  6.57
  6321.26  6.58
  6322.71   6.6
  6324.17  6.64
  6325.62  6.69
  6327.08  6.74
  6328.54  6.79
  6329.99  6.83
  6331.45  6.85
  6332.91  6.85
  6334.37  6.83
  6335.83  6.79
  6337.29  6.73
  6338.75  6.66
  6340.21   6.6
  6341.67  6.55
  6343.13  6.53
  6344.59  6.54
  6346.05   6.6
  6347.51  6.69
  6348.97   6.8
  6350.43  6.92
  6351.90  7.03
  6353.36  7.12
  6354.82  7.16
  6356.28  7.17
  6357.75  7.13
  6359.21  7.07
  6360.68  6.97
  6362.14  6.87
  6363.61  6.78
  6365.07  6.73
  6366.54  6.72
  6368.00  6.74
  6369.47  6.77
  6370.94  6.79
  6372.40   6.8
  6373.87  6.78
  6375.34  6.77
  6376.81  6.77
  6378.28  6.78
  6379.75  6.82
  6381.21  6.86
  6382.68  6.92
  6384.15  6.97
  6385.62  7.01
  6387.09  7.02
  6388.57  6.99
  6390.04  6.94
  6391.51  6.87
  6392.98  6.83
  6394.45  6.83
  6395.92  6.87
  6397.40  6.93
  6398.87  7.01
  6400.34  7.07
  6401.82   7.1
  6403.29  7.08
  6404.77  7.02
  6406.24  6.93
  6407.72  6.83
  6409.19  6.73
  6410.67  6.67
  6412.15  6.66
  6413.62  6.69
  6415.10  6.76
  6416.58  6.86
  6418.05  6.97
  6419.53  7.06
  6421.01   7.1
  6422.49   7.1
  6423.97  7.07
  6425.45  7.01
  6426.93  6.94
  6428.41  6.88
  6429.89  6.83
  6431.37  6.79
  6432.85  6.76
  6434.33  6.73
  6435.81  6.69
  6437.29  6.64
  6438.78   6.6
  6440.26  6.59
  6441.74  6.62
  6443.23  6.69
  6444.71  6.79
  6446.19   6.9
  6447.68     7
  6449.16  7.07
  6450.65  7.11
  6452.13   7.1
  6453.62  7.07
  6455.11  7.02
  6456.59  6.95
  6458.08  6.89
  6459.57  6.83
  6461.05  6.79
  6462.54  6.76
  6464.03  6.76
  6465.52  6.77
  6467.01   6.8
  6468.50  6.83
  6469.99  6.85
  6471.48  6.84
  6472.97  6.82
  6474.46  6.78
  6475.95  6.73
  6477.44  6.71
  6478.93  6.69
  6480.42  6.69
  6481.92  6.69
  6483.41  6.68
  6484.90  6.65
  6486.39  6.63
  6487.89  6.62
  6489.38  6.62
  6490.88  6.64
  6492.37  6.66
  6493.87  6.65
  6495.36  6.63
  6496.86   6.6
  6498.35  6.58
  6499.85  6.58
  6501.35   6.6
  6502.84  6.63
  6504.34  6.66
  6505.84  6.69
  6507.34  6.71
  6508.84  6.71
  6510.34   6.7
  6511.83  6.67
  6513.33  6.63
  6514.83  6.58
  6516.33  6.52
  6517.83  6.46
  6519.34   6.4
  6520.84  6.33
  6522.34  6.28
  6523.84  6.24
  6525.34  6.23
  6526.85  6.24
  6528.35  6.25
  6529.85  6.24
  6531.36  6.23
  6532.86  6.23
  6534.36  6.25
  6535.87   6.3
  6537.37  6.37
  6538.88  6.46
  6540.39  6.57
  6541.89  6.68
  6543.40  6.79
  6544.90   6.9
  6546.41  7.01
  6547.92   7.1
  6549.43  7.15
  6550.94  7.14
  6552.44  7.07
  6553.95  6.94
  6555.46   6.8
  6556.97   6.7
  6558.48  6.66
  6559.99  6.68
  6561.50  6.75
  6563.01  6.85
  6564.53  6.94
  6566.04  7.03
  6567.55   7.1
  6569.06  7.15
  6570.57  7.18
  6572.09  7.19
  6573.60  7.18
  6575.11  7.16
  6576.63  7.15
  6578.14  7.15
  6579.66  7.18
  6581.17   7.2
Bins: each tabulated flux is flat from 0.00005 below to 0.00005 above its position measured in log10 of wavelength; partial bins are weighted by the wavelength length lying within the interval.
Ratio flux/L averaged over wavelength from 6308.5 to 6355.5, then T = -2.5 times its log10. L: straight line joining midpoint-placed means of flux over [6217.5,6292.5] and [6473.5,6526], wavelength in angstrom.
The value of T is 0.029 mag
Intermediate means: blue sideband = 6.99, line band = 6.69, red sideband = 6.6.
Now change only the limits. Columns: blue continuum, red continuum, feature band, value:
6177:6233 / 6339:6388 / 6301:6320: 0.070 mag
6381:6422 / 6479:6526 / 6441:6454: -0.025 mag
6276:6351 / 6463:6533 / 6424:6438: -0.032 mag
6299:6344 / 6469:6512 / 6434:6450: -0.016 mag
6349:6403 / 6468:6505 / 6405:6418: 0.008 mag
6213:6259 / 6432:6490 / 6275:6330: 0.052 mag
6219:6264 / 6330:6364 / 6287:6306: 0.026 mag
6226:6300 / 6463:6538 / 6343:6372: -0.010 mag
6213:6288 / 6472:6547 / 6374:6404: -0.025 mag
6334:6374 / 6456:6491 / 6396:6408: -0.032 mag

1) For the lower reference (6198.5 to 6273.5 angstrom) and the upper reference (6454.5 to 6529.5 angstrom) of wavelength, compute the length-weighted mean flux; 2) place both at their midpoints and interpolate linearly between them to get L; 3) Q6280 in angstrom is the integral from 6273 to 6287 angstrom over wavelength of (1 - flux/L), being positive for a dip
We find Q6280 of 0.7 angstrom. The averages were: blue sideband 7.08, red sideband 6.64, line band 6.66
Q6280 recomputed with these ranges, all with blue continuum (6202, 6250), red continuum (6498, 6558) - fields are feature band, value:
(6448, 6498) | -0.8 angstrom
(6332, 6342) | 0.2 angstrom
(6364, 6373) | 0.1 angstrom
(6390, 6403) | -0.3 angstrom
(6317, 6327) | 0.4 angstrom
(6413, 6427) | -0.4 angstrom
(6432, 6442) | 0.1 angstrom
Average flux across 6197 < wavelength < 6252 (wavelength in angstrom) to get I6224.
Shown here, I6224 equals 7.07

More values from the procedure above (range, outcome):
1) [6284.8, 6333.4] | 6.68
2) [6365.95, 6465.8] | 6.87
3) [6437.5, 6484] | 6.82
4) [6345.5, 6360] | 6.97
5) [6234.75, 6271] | 7.11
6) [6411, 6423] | 6.89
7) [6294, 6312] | 6.58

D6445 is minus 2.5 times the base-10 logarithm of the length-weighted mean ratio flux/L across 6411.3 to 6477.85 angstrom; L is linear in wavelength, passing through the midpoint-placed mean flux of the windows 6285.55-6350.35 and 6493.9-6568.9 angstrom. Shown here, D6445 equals -0.032 mag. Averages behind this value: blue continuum 6.68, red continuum 6.63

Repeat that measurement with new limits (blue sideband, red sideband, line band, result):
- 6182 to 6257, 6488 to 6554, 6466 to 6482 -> -0.018 mag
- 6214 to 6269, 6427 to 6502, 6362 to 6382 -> 0.018 mag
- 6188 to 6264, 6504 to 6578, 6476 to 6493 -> 0.017 mag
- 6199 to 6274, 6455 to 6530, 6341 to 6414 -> -0.005 mag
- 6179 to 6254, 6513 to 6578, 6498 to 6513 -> 0.015 mag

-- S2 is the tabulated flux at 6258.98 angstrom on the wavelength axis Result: 7.22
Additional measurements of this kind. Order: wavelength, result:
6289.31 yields 6.97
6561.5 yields 6.75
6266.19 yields 7.12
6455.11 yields 7.02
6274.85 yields 6.53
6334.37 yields 6.83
